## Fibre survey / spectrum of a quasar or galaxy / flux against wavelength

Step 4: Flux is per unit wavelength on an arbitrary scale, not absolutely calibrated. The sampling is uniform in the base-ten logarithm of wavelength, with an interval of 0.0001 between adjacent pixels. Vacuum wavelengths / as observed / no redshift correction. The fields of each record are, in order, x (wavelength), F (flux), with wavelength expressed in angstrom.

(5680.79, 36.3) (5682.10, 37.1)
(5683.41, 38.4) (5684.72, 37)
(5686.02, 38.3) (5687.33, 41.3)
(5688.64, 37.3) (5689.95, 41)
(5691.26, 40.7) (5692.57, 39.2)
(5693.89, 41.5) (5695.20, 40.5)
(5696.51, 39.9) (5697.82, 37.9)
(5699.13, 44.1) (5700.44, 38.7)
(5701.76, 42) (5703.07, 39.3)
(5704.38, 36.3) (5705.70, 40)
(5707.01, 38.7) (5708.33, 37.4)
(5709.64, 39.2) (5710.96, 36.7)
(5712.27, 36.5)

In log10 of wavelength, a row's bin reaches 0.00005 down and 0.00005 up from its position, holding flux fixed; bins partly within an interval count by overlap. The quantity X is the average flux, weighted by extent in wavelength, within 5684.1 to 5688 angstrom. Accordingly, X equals 39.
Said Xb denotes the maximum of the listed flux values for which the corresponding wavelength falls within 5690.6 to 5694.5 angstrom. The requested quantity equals 41.5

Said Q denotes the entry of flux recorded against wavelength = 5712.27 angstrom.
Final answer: 36.5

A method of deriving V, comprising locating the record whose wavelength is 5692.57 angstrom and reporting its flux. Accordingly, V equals 39.2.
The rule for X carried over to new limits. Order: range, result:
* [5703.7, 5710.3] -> 38.3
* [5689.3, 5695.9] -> 40.5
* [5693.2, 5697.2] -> 40.6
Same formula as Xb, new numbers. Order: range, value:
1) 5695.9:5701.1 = 44.1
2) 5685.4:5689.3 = 41.3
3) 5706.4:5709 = 38.7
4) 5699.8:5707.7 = 42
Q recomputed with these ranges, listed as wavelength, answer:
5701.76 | 42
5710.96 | 36.7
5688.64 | 37.3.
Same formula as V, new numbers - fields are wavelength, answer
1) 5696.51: 39.9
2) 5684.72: 37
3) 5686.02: 38.3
